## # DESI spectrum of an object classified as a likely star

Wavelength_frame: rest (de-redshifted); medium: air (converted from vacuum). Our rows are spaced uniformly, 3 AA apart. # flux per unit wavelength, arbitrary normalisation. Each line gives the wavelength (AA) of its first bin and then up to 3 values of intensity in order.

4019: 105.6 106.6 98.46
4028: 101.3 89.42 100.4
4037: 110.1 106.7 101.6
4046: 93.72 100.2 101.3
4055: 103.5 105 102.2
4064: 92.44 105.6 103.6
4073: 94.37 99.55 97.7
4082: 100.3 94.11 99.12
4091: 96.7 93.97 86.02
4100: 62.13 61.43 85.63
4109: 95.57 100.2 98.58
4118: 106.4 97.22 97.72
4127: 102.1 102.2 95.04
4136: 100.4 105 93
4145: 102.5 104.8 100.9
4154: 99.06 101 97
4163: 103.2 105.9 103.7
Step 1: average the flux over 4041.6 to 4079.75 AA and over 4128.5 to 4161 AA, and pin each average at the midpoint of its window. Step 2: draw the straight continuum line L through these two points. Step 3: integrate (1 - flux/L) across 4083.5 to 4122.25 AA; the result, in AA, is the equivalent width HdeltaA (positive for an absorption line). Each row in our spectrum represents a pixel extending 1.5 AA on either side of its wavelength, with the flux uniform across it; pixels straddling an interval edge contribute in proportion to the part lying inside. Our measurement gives 3.72 AA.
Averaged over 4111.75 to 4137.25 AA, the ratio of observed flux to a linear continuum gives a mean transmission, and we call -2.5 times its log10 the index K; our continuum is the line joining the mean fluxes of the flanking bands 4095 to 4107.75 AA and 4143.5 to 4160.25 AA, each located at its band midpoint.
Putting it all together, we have -0.15 mag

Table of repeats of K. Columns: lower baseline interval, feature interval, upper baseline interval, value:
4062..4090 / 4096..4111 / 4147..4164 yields 0.254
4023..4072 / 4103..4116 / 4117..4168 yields 0.112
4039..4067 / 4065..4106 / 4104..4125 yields 0.080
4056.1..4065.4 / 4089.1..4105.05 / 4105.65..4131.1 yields 0.226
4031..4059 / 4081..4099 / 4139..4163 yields 0.080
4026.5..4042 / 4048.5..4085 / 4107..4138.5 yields 0.006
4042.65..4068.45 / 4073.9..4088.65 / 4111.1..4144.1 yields 0.026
